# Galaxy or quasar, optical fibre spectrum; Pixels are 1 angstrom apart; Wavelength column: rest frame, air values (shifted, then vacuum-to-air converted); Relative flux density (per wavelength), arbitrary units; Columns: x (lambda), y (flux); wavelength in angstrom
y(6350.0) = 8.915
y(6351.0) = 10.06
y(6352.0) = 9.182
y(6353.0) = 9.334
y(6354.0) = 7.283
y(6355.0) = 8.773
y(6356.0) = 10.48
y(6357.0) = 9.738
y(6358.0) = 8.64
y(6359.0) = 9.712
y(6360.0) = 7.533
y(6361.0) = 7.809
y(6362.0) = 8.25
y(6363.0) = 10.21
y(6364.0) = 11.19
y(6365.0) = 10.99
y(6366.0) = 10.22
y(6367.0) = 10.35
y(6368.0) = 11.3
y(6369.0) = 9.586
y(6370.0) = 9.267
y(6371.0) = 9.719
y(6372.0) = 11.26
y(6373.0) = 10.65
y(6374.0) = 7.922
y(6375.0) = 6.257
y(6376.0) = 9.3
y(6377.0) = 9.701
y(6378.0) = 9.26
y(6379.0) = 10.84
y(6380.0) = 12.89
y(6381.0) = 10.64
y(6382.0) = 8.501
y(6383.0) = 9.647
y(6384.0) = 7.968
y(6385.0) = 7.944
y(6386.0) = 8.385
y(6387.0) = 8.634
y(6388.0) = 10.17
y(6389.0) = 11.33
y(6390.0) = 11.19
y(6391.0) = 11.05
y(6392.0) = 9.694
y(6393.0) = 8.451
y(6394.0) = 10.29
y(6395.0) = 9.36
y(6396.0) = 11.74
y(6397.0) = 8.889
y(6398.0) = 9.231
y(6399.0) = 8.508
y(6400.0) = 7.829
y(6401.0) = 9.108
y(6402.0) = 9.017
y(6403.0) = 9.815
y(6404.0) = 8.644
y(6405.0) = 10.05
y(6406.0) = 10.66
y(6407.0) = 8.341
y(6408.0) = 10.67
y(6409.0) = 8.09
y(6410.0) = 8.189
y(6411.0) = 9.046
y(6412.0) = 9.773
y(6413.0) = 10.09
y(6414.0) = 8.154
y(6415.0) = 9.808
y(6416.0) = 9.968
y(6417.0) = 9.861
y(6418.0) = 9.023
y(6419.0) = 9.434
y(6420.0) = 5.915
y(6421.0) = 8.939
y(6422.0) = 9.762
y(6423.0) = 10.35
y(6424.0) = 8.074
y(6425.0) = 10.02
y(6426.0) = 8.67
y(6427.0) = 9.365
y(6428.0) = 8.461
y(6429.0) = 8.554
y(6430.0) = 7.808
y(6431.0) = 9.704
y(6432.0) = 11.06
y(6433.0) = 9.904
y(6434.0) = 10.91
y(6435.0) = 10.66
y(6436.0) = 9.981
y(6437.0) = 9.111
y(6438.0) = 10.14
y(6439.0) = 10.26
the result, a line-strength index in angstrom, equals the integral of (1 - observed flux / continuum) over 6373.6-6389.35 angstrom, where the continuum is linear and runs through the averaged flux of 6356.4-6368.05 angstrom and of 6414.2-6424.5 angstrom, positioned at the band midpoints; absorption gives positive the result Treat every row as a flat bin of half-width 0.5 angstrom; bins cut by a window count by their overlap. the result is 0.2 angstrom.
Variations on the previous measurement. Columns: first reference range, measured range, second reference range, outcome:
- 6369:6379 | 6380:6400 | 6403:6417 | -0.5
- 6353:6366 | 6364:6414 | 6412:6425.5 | -2.0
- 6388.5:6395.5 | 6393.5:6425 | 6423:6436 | 2.0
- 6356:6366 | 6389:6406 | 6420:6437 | -0.4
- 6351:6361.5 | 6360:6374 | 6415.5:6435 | -1.4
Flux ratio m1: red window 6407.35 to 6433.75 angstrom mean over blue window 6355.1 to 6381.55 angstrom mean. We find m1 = 0.9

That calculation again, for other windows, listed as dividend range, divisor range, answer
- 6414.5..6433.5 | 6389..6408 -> 0.96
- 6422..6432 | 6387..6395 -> 0.90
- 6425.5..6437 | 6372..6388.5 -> 1.02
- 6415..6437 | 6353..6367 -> 1.00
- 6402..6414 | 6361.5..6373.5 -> 0.91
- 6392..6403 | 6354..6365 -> 1.01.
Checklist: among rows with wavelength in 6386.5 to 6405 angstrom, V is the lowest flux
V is 7.829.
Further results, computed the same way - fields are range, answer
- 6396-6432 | 5.915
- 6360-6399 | 6.257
